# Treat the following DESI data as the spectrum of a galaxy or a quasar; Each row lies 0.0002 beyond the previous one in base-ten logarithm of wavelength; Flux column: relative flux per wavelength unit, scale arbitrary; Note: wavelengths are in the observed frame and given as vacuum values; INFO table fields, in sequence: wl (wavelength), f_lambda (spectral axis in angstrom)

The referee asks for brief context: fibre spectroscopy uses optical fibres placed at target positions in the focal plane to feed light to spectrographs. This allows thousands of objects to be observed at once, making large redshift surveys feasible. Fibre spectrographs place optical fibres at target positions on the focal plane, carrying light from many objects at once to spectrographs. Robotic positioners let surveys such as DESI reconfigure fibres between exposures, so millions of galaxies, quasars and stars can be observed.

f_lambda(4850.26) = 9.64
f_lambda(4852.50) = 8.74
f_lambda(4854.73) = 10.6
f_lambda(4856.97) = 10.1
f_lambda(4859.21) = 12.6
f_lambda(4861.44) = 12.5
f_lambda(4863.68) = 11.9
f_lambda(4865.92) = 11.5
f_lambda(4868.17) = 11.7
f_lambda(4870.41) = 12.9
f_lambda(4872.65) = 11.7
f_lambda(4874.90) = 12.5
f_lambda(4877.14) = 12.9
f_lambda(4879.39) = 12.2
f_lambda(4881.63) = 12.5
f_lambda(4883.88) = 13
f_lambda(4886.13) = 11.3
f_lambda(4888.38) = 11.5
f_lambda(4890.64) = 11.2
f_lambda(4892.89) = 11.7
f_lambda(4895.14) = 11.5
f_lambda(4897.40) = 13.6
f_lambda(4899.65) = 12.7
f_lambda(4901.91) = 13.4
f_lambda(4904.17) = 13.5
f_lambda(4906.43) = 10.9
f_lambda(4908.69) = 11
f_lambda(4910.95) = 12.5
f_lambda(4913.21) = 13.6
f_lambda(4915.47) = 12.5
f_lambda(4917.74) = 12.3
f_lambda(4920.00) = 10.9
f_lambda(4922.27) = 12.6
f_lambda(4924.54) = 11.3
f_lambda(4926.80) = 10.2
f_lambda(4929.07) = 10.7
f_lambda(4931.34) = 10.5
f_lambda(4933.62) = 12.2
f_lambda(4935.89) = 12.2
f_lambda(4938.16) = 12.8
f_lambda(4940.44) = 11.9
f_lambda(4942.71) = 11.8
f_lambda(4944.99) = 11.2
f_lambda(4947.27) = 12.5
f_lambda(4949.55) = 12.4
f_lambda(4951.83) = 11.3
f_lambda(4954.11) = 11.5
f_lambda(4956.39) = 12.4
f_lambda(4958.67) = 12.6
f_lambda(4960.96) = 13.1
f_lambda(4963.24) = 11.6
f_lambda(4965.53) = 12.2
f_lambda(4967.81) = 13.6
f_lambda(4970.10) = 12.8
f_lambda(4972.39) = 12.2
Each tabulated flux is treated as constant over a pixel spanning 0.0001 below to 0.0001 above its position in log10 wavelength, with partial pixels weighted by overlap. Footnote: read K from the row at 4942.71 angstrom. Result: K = 11.8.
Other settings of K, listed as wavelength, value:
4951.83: 11.3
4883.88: 13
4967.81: 13.6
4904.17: 13.5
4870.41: 12.9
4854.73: 10.6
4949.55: 12.4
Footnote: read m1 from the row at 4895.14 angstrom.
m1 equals 11.5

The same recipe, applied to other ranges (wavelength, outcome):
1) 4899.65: 12.7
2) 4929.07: 10.7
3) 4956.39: 12.4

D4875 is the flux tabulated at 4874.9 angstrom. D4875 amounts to 12.5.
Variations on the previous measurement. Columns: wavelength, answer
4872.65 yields 11.7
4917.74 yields 12.3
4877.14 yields 12.9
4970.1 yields 12.8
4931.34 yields 10.5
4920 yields 10.9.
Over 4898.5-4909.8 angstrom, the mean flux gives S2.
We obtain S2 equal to 12.3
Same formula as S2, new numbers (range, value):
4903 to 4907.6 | 12.2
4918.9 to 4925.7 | 11.6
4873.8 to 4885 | 12.6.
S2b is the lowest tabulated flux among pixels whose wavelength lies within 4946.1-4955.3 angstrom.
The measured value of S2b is 11.3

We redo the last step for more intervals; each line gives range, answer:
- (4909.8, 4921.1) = 10.9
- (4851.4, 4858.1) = 8.74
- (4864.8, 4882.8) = 11.5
